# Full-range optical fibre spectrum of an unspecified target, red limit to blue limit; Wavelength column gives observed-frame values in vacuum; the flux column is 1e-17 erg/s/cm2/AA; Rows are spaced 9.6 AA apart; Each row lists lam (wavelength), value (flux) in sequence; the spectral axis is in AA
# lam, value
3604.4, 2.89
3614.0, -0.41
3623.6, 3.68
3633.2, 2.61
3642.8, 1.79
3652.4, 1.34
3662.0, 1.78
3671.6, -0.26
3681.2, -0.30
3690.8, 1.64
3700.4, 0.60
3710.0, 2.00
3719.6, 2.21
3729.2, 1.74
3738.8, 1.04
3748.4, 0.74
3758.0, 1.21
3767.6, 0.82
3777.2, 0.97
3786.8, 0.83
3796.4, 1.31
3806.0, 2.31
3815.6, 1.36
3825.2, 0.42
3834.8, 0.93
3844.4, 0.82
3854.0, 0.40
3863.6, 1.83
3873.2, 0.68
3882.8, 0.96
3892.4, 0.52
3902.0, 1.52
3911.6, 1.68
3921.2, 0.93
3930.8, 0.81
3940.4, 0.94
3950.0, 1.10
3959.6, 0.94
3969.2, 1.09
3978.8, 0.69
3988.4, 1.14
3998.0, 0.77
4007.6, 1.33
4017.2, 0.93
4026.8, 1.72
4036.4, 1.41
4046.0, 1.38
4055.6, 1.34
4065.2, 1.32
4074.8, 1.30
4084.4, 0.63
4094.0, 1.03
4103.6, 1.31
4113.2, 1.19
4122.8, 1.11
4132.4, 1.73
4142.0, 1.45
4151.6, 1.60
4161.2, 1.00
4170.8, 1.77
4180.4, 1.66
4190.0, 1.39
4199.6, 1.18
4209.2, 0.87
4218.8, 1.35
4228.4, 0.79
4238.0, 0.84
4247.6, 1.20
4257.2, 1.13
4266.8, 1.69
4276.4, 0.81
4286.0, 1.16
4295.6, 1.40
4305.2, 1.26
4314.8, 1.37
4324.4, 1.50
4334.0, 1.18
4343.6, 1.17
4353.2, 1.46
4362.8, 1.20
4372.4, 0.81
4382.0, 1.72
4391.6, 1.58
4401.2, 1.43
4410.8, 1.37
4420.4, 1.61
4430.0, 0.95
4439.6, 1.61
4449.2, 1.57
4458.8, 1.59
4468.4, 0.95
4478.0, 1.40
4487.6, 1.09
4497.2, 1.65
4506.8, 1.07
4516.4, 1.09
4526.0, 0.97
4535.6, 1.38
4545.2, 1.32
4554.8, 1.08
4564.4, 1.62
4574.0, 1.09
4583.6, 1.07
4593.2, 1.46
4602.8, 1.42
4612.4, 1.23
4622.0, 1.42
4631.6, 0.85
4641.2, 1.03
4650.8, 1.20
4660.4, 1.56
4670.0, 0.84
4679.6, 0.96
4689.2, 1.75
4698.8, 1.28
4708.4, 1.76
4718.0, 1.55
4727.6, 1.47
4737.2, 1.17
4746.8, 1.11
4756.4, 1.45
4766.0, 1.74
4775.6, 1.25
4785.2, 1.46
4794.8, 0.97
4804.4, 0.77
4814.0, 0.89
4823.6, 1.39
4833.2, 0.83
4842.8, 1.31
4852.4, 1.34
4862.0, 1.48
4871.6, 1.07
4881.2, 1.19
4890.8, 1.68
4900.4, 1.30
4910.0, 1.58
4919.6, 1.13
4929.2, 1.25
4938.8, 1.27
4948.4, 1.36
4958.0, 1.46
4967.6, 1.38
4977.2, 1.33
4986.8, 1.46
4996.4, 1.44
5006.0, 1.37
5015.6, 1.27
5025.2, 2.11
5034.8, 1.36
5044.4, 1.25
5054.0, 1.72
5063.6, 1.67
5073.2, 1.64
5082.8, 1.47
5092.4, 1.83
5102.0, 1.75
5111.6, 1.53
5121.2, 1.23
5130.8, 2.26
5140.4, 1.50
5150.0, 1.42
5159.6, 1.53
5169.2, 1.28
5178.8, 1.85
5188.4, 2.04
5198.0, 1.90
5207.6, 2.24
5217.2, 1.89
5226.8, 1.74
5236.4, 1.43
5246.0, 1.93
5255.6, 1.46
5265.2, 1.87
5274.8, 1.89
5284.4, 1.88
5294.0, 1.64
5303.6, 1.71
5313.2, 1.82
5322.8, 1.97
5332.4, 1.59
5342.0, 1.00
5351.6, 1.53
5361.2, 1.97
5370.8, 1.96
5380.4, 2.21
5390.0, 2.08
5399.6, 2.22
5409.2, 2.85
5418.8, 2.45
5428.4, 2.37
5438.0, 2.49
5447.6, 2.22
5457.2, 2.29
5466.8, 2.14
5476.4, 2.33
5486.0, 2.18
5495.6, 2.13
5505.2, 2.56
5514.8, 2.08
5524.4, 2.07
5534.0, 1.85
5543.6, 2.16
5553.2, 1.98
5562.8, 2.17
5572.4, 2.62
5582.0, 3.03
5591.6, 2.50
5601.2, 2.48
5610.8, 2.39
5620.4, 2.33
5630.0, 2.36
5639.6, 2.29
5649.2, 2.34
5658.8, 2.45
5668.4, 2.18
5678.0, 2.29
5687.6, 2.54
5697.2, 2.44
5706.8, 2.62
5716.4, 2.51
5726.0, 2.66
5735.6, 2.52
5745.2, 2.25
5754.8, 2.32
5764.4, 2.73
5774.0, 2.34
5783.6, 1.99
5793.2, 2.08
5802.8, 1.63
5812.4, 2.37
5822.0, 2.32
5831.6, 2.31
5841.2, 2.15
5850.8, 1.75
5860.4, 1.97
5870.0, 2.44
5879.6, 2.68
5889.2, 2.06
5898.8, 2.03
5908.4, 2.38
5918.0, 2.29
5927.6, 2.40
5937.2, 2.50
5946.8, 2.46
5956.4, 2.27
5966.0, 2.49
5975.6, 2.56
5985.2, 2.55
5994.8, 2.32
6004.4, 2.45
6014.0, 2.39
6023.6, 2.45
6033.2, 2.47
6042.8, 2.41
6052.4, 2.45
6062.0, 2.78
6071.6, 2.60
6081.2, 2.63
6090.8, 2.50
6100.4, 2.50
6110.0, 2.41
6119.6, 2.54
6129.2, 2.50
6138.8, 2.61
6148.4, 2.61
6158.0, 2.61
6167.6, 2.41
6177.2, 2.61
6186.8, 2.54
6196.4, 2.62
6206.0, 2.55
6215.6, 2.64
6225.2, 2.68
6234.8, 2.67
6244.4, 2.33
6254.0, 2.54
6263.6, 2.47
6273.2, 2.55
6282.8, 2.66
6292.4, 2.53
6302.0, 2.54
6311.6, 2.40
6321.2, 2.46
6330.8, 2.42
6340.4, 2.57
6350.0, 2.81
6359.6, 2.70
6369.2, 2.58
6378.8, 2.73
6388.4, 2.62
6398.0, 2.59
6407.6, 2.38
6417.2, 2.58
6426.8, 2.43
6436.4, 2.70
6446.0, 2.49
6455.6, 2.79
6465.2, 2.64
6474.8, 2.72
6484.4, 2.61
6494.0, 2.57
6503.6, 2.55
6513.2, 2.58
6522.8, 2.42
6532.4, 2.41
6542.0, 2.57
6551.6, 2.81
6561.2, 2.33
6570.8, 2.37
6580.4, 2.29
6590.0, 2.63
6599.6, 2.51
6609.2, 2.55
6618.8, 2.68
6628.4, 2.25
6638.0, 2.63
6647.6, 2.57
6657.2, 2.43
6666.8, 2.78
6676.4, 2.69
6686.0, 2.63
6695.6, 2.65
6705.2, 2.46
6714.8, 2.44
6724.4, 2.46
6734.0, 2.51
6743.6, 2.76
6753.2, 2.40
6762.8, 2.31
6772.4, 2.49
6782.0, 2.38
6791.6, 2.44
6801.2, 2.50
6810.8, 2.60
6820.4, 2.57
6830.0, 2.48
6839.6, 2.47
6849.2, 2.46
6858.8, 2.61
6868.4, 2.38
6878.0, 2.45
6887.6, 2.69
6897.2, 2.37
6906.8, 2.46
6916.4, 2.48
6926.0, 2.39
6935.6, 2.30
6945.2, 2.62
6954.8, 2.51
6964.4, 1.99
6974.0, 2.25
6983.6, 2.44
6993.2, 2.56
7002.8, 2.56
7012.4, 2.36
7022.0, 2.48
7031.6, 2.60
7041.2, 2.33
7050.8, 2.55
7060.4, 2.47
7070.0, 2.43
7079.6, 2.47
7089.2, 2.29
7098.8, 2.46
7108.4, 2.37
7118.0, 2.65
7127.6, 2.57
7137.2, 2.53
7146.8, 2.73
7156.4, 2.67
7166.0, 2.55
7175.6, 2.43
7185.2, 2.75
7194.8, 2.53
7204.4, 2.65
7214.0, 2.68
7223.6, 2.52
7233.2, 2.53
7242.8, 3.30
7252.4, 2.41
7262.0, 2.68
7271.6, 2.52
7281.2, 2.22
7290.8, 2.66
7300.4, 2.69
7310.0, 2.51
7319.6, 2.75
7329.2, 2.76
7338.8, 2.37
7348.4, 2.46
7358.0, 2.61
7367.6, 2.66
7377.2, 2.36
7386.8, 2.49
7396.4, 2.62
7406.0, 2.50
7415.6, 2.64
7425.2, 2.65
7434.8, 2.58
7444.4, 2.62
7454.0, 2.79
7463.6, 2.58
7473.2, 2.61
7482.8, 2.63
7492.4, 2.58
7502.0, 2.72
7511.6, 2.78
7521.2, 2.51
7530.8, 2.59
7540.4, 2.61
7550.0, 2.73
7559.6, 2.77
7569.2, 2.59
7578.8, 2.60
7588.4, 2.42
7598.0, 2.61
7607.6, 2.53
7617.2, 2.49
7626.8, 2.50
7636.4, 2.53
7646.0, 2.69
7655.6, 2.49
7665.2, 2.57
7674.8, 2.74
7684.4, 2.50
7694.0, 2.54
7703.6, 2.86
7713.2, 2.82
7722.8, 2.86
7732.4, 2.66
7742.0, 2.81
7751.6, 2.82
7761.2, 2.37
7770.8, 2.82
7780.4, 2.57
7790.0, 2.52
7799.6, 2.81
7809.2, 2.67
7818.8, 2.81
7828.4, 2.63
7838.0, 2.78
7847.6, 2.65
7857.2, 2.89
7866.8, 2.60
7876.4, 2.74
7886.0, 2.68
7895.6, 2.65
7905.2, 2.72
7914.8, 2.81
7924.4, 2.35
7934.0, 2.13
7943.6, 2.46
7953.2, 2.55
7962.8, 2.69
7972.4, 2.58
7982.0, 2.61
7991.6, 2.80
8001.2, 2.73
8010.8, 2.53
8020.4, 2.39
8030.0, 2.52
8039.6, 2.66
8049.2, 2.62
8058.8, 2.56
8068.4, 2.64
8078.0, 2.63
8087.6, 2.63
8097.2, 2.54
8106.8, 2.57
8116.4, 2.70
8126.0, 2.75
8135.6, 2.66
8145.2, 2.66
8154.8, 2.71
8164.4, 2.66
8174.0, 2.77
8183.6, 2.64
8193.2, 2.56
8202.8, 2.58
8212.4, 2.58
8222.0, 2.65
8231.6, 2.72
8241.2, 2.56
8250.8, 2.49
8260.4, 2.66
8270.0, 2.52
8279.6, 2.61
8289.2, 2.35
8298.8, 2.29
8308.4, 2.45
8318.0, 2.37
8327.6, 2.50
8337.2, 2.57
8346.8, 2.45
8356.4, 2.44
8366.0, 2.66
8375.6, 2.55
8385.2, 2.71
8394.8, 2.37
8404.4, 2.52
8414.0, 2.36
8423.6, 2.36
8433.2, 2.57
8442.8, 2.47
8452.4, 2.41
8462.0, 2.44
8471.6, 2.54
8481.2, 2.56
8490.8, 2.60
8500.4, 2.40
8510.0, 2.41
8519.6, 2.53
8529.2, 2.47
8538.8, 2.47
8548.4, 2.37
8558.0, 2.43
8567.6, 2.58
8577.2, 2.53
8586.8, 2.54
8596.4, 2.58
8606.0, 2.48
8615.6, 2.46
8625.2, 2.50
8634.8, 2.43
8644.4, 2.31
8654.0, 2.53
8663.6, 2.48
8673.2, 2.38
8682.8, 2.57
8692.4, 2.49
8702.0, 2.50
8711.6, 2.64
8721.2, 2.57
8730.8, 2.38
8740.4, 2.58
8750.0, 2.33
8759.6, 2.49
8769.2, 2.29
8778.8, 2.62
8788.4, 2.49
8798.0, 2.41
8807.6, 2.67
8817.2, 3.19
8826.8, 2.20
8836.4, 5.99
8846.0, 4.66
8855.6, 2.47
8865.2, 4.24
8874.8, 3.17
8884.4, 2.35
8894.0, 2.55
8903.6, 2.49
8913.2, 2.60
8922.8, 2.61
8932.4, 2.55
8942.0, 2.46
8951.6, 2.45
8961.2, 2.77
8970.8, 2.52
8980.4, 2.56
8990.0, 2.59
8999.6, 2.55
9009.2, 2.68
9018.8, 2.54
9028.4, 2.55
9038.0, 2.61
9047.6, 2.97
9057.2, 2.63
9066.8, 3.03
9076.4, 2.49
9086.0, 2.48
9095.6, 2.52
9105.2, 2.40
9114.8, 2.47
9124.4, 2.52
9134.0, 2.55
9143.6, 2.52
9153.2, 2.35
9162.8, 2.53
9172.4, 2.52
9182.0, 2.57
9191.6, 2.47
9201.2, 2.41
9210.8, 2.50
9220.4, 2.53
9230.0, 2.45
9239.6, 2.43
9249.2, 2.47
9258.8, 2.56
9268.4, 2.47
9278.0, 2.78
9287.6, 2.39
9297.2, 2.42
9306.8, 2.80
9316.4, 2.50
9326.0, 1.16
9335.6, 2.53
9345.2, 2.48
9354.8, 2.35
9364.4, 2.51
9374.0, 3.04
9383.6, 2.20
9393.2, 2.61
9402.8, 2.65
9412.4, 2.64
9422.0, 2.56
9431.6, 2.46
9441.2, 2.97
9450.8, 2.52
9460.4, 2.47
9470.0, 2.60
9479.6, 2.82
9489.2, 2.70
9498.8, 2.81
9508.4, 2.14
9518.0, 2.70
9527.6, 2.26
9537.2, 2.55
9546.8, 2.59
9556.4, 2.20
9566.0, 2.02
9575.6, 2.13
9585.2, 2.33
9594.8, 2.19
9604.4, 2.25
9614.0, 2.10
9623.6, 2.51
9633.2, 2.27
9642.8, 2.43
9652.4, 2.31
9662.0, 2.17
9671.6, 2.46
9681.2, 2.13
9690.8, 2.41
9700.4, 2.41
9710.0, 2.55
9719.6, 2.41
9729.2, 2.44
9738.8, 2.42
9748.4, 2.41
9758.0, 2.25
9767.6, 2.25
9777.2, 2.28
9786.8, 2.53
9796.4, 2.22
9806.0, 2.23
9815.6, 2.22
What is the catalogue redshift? 0.347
